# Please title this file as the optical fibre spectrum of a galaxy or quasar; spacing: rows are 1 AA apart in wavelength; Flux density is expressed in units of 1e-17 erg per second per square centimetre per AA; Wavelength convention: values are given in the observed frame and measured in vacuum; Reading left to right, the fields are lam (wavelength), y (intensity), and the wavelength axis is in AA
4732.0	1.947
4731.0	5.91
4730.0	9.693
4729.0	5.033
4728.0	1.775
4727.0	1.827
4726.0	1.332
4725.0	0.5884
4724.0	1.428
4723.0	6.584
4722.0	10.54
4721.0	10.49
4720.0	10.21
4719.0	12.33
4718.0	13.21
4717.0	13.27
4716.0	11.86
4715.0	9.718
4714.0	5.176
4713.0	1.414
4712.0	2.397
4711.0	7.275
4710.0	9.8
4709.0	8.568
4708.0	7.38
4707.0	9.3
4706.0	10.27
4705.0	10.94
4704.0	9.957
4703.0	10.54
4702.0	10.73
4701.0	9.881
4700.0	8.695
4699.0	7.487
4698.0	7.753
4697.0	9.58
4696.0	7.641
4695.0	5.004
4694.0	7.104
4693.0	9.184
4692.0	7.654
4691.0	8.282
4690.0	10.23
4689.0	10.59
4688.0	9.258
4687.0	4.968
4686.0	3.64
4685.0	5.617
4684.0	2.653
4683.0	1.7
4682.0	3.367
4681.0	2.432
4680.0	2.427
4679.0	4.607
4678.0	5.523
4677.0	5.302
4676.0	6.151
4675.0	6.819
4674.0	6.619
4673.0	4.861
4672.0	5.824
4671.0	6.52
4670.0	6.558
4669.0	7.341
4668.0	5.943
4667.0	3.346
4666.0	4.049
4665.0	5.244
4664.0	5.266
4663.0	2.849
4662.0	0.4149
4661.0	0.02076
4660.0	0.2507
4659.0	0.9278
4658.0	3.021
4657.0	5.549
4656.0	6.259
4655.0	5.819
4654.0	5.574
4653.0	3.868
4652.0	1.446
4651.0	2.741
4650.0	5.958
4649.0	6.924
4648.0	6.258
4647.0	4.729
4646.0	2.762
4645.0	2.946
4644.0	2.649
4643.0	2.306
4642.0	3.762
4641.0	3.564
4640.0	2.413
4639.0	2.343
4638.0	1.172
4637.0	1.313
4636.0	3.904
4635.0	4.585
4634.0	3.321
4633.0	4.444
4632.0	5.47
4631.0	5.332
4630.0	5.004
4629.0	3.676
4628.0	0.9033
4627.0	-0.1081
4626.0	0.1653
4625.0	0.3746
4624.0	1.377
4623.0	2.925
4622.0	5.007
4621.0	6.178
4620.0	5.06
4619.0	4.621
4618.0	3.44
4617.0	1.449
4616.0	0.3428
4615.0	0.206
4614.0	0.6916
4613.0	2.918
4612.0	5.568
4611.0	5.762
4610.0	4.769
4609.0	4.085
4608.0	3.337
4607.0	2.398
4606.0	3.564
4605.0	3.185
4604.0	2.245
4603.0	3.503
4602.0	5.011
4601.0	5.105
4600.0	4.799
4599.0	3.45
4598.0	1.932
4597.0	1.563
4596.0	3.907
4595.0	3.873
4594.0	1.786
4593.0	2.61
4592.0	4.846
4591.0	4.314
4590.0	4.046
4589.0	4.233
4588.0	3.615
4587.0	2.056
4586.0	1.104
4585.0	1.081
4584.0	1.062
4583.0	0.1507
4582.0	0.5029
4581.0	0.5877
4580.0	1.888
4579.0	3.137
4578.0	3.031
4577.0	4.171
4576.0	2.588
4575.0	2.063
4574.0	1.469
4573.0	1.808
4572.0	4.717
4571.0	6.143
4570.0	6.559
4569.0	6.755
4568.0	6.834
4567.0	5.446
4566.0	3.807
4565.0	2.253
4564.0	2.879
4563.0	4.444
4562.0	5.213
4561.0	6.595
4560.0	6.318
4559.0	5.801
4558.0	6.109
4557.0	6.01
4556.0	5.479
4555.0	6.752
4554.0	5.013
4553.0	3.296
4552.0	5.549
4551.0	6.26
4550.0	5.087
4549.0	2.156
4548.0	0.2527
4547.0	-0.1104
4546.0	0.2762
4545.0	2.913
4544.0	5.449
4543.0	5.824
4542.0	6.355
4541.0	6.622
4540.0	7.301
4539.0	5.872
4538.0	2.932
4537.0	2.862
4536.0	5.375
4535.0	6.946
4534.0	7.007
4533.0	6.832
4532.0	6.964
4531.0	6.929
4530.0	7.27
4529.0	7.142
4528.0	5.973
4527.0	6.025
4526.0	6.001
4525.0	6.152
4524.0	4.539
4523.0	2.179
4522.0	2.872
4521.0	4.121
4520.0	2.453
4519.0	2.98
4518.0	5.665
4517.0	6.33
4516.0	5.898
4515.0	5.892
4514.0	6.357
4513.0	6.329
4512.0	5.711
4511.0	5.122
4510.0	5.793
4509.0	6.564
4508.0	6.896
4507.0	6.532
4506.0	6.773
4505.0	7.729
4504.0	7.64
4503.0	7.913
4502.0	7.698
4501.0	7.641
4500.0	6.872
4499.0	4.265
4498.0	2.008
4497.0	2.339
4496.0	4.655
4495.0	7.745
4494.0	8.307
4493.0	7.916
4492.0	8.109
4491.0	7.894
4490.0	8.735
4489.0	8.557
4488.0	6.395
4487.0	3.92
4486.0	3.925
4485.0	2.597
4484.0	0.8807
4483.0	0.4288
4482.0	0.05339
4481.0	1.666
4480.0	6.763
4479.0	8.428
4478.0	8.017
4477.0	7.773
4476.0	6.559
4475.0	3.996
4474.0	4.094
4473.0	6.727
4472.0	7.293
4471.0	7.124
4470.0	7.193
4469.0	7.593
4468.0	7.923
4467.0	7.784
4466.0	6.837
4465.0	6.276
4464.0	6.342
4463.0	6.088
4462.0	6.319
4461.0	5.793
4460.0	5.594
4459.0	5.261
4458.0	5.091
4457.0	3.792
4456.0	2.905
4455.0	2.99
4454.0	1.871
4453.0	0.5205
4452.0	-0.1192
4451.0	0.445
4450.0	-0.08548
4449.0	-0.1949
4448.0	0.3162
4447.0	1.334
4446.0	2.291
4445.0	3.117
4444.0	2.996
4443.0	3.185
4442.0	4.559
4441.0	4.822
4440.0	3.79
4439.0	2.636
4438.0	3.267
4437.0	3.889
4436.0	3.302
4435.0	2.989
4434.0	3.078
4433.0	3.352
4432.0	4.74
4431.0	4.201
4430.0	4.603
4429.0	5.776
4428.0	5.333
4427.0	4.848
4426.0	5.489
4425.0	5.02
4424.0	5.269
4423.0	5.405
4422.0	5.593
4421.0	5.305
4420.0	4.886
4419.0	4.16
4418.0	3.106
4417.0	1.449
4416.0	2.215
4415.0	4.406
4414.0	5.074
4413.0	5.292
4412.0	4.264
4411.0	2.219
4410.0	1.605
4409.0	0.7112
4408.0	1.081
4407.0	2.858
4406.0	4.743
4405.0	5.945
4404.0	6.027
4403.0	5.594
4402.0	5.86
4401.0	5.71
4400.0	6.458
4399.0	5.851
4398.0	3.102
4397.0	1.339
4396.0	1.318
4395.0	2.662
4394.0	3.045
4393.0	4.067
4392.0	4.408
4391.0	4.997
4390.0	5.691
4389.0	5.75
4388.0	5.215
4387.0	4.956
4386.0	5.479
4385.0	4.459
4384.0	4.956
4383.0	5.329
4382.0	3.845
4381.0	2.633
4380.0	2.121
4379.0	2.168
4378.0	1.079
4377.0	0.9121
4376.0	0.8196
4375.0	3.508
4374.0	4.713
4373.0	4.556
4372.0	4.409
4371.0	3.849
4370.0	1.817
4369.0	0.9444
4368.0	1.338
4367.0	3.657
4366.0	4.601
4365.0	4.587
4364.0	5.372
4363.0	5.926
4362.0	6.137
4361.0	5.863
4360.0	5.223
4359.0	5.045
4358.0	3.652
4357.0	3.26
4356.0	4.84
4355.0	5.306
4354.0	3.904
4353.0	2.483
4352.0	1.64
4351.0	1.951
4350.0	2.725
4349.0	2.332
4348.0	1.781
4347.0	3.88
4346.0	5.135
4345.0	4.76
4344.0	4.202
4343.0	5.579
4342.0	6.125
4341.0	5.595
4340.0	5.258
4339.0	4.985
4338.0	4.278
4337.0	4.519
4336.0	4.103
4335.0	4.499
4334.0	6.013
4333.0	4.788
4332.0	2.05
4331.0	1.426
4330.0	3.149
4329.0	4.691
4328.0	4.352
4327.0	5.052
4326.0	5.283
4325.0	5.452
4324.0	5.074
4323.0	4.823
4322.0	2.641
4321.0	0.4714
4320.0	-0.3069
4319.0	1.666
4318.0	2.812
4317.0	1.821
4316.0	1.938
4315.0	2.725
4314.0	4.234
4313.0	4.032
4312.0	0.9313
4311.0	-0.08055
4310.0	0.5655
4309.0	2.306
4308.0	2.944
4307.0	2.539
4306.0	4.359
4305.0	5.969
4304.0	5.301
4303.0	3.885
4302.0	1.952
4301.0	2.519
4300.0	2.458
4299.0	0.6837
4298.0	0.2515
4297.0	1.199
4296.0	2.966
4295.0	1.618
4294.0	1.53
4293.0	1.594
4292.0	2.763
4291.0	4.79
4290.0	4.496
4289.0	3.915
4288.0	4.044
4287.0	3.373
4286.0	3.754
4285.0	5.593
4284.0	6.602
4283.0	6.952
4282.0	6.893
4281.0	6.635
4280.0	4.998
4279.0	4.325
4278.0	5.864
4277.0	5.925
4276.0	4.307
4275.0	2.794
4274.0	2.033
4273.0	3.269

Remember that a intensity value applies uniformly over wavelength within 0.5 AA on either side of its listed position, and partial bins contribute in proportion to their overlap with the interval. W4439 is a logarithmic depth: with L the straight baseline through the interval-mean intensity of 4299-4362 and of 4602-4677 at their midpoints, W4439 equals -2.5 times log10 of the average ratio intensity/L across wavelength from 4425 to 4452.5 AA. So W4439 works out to 0.155 mag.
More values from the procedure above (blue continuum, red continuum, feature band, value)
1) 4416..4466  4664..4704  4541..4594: 0.328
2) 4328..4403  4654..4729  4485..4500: -0.214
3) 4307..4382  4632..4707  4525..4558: -0.129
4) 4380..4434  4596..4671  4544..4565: -0.144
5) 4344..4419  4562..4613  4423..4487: -0.162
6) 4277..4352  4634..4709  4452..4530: -0.226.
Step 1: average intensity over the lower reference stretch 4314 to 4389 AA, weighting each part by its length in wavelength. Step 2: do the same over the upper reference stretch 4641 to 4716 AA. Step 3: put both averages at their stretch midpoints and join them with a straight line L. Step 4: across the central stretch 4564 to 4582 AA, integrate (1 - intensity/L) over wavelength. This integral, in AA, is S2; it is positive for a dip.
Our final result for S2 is 5.3 AA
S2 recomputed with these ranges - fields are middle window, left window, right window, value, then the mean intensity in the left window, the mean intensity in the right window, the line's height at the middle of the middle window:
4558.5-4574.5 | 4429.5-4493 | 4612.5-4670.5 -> -4.1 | 4.45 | 3.39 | 3.83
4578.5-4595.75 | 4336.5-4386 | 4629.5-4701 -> 8.2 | 3.85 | 4.9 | 4.63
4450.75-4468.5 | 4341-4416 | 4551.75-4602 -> -3.4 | 3.91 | 3.78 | 3.85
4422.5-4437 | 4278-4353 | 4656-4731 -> -0.4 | 3.55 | 6.37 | 4.4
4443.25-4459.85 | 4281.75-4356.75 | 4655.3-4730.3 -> 8.8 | 3.49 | 6.36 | 4.51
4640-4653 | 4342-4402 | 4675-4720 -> 5.9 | 3.89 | 7.54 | 6.97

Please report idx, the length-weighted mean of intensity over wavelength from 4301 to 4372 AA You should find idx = 3.65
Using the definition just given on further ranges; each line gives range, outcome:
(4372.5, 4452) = 3.69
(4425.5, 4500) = 4.57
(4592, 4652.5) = 3.3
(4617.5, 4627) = 3.06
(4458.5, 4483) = 6.03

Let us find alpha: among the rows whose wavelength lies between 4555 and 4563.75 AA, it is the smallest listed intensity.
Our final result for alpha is 4.444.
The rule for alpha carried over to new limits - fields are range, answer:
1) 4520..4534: 2.179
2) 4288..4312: -0.08055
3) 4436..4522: -0.1949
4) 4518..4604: -0.1104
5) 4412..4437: 1.449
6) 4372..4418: 0.7112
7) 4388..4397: 1.318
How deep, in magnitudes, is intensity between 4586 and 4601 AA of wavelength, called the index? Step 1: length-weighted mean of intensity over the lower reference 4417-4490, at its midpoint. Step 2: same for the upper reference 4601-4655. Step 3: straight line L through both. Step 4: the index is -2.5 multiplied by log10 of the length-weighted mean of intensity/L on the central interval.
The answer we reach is 0.07 mag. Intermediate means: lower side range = 4.37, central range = 3.34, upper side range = 3.39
